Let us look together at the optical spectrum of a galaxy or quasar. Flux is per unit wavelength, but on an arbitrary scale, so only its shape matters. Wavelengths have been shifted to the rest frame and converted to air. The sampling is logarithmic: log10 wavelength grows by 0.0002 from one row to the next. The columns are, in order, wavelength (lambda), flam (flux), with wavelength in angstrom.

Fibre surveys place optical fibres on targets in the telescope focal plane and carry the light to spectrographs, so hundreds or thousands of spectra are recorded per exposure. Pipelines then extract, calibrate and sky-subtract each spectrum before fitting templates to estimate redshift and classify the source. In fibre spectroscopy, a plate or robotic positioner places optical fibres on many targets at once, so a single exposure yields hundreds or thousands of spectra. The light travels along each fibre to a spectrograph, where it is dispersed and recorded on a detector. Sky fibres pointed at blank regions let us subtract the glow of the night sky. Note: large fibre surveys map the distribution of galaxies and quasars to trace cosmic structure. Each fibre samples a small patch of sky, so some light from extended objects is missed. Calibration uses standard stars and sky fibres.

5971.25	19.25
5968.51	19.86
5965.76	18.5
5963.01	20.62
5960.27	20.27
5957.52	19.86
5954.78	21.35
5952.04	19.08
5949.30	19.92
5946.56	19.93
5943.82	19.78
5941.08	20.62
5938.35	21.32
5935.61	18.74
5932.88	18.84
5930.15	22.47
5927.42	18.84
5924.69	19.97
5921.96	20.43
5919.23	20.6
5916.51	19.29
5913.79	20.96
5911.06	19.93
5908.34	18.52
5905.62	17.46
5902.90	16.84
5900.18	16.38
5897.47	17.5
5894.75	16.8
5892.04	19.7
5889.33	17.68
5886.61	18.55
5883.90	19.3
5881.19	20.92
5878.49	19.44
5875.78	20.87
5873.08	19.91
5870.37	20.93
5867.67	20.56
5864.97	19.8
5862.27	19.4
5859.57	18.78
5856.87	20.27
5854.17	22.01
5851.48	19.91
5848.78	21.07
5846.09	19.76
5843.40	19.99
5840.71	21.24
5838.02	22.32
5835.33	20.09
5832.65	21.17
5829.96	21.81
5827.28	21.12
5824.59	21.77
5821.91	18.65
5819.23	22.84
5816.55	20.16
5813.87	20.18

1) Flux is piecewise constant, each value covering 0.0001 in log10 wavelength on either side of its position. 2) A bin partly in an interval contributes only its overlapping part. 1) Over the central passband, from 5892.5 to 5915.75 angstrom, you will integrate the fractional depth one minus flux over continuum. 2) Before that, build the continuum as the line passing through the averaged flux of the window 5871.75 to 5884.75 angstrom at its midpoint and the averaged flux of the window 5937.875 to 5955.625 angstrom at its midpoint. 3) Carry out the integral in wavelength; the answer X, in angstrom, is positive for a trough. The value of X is 2.3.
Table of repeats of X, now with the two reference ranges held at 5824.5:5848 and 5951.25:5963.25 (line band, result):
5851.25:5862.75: 0.40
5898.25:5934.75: 2.26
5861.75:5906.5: 3.80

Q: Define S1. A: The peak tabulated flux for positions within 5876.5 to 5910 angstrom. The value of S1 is 20.92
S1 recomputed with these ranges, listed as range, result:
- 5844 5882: 22.01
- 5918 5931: 22.47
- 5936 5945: 21.32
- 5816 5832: 22.84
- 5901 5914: 20.96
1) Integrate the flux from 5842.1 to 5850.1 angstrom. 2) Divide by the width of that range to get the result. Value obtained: 20.3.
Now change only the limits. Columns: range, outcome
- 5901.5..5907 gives 17.1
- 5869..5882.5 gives 20.4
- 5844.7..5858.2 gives 20.6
